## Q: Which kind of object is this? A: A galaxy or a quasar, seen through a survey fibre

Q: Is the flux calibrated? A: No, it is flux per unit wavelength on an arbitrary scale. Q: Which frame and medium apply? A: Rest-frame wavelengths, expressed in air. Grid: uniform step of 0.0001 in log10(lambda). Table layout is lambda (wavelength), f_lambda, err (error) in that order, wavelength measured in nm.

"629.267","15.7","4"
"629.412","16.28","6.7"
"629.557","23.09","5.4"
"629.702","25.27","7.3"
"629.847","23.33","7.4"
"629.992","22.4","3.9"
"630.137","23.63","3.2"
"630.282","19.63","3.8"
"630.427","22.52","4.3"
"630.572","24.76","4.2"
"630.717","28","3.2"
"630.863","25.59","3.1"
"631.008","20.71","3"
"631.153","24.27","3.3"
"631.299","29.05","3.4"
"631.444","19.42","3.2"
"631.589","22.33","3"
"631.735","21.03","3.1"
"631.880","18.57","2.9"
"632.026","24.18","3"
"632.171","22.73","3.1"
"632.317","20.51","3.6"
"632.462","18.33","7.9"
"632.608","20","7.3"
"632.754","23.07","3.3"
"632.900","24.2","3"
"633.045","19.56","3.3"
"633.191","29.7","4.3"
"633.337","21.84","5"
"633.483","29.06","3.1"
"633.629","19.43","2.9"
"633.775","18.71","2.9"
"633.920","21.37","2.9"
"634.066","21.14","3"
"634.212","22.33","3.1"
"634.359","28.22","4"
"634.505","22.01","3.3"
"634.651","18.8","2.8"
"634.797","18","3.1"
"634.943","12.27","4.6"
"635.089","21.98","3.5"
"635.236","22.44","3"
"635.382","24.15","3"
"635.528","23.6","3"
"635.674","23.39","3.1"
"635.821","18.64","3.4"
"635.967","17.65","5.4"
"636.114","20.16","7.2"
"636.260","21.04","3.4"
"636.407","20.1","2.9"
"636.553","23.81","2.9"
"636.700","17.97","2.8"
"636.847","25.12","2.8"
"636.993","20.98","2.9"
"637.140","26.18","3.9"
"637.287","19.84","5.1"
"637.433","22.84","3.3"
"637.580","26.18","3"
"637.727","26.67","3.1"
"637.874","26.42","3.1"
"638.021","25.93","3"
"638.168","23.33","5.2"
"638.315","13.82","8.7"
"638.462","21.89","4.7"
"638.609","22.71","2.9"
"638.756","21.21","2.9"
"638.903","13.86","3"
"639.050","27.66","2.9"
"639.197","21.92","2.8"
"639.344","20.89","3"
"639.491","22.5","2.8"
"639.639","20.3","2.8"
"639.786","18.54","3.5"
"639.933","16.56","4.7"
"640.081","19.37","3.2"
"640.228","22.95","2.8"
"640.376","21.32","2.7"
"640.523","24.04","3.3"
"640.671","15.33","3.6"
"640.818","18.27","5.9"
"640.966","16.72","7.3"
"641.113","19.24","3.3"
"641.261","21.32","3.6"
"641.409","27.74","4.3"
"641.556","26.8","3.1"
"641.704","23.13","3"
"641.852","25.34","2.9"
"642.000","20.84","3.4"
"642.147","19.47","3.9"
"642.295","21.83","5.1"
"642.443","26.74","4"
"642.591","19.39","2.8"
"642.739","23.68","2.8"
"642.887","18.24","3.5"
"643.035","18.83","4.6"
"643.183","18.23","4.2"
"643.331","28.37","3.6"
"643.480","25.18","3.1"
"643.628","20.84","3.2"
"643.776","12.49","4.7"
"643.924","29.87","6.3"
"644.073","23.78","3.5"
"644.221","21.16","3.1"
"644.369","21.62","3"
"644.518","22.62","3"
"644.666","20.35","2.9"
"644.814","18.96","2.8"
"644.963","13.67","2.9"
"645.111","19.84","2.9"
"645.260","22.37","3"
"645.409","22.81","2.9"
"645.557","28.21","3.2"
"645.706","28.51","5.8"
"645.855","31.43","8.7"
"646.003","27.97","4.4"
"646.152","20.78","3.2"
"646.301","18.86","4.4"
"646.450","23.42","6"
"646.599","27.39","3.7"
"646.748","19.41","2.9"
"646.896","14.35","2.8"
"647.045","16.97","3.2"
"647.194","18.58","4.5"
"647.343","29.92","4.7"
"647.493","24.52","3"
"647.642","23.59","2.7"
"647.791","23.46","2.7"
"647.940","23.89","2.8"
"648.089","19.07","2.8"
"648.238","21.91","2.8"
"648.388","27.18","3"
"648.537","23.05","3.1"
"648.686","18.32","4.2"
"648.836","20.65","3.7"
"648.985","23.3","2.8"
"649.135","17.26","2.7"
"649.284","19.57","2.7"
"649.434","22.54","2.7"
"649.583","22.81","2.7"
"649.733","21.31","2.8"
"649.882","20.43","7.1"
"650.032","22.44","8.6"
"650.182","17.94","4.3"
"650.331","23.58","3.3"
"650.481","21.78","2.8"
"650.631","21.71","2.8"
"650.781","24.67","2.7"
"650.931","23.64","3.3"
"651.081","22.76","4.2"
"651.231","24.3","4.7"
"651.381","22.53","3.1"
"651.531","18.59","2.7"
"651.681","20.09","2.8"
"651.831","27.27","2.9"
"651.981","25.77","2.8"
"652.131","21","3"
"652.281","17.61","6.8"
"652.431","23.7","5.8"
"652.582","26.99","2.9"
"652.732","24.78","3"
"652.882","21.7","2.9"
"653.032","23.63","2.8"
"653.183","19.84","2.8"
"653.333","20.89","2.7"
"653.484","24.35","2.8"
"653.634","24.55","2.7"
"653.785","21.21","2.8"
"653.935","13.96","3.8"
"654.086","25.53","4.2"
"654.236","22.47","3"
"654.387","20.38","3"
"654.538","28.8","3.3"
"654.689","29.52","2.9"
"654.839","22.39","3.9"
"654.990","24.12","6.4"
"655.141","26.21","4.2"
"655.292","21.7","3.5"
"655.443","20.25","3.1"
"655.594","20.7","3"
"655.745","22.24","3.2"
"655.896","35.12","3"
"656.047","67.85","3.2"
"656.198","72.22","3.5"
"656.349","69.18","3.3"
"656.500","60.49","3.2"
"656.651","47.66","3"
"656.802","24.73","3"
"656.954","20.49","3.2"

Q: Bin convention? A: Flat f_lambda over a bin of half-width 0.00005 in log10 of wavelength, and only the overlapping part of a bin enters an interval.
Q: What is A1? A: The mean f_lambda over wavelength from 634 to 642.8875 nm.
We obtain 21.6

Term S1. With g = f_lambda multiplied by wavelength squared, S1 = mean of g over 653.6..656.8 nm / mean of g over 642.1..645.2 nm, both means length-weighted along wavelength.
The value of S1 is 1.6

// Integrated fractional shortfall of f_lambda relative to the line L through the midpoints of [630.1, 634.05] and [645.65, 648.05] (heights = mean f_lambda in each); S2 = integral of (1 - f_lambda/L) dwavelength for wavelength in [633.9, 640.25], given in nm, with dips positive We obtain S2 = 0.37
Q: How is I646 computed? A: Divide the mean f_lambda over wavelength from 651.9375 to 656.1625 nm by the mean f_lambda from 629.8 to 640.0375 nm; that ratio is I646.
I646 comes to 1.15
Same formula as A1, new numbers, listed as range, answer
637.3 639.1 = 22.6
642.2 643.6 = 22.2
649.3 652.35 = 22.1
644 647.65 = 22.4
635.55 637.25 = 21.4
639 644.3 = 21.6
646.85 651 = 21.8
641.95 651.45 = 22.1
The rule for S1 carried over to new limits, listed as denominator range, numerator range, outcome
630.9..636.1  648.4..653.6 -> 1.07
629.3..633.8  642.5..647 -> 1.02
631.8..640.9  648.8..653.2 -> 1.08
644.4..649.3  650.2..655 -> 1.05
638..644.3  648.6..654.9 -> 1.08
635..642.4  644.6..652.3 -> 1.06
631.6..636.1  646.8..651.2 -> 1.06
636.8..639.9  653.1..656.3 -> 1.33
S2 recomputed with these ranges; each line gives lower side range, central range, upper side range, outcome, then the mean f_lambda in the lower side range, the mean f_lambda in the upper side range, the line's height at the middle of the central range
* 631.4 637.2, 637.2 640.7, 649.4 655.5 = 0.044 nm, 21.6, 22.7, 21.9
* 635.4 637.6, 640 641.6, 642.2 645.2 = 0.031 nm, 21.8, 21.3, 21.5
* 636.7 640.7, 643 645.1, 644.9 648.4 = 0.123 nm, 21.8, 22.8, 22.5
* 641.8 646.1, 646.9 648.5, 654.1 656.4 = 0.212 nm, 22.5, 33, 26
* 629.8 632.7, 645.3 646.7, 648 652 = -0.203 nm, 22.5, 22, 22.1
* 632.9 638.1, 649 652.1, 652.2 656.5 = 0.616 nm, 22.2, 28.9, 27.5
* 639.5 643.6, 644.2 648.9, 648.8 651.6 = -0.171 nm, 21.4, 21.7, 21.6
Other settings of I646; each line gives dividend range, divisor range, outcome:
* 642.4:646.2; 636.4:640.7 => 1.03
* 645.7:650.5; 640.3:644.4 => 1.02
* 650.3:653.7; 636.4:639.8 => 1.03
